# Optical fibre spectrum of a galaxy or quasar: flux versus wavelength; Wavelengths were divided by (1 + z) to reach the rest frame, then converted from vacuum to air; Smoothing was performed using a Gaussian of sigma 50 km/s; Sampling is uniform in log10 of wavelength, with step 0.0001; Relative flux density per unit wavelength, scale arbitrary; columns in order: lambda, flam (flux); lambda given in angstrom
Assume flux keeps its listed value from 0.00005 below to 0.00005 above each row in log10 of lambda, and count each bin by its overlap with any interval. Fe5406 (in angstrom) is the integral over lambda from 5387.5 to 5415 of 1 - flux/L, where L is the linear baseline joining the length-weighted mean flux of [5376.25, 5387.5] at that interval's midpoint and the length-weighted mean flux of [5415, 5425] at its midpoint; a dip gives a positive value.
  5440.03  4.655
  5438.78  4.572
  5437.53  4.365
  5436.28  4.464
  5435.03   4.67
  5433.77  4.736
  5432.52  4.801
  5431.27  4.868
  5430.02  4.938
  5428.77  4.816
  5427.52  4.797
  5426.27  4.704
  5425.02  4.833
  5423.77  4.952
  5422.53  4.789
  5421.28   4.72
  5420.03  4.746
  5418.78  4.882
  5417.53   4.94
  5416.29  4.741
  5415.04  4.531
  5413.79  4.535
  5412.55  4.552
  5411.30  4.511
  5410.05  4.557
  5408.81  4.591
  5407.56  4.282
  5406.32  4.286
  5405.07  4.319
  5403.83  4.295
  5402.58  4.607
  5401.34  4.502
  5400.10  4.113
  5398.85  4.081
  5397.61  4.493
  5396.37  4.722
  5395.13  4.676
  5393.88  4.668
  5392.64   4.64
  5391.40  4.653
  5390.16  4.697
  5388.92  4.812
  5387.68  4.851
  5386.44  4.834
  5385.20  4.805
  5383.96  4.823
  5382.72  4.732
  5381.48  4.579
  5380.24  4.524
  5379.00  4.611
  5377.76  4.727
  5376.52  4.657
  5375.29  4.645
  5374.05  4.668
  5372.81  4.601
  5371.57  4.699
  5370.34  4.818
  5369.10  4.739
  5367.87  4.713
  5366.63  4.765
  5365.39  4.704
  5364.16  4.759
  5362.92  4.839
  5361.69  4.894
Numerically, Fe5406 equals 1.4 angstrom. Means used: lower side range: 4.7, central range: 4.52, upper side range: 4.81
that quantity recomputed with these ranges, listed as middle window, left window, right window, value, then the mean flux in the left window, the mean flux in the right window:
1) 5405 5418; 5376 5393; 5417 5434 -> 0.7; 4.71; 4.82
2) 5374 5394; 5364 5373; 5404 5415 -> -0.3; 4.73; 4.45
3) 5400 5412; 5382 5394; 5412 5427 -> 0.8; 4.76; 4.75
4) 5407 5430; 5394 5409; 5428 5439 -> -0.7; 4.42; 4.7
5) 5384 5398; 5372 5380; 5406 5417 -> -0.4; 4.64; 4.52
